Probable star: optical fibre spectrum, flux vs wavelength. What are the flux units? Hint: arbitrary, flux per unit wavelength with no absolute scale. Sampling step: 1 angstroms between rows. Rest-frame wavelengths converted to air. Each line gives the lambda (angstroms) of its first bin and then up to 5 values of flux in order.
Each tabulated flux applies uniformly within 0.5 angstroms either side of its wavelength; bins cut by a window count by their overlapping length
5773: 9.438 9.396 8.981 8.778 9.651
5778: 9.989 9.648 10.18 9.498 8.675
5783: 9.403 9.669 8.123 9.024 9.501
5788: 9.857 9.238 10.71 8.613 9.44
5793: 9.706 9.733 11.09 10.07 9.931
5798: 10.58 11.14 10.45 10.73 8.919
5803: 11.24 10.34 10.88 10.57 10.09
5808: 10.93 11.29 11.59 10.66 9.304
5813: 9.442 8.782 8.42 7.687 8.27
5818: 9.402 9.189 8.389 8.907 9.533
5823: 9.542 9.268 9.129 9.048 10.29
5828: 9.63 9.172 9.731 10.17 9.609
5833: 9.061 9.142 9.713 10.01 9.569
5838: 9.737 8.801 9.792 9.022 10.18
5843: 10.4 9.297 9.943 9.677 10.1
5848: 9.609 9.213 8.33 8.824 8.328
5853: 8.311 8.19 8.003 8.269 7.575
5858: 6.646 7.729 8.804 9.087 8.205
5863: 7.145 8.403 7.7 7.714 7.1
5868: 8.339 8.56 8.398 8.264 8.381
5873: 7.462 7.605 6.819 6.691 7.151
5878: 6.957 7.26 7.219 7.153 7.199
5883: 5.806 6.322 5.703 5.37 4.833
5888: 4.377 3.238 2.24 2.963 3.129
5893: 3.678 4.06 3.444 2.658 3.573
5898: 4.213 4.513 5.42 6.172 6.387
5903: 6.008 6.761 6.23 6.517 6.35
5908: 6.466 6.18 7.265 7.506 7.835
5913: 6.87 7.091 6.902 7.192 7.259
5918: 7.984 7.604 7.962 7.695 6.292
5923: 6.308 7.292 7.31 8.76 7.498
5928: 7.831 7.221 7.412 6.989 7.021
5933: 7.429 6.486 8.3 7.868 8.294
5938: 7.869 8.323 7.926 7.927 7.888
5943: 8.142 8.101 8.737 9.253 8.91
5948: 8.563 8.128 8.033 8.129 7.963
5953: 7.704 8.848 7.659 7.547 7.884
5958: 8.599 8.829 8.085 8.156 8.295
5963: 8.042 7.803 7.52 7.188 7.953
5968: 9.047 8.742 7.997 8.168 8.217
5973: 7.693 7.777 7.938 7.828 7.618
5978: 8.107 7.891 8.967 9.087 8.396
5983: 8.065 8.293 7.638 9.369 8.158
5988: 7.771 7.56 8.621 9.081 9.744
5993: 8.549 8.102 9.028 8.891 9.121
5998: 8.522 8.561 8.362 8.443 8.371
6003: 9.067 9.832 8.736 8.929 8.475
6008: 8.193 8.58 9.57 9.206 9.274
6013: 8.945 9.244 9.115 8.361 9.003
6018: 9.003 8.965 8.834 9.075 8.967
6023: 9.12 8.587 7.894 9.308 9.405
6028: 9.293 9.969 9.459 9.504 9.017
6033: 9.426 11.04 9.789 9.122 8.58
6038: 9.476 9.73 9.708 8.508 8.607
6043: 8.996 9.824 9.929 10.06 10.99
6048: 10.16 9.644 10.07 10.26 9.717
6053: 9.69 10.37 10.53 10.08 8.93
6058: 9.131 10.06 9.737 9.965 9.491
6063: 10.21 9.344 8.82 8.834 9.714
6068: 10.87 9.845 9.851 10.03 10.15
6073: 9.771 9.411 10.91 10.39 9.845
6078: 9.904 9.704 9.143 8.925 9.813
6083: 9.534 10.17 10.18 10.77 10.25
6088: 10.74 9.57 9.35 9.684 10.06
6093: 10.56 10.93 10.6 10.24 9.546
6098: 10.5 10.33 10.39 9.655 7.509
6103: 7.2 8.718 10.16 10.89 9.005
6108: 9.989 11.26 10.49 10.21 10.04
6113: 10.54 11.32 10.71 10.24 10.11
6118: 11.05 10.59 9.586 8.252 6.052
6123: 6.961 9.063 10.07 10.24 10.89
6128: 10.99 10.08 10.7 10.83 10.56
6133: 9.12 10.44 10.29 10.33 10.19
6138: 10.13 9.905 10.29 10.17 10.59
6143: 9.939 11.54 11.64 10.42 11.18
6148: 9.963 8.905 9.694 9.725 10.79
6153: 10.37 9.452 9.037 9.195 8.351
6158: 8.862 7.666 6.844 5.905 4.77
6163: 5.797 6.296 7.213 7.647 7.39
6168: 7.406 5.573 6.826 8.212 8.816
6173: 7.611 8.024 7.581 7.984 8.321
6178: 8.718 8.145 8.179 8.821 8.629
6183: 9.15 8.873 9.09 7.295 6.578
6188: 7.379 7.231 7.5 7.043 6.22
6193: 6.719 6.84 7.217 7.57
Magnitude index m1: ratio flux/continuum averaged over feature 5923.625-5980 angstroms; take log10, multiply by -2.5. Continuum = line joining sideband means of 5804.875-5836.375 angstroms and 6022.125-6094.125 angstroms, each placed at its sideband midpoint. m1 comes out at 0.21 mag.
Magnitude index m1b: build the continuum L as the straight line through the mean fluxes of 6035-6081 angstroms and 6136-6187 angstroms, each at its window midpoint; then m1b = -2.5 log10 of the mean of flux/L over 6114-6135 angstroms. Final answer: -0.10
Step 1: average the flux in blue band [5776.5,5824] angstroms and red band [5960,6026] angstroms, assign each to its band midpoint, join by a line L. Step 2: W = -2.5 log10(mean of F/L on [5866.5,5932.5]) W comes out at 0.38 mag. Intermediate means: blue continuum 9.74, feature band 6.4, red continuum 8.52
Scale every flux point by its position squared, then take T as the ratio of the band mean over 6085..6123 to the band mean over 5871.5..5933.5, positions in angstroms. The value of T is 1.7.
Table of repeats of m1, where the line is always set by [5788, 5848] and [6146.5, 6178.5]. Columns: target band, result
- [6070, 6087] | -0.17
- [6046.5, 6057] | -0.17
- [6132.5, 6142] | -0.22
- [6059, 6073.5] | -0.14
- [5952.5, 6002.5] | 0.09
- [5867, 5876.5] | 0.21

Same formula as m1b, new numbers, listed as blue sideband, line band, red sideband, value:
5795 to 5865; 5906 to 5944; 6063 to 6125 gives 0.27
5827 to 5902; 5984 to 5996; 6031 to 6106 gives 0.05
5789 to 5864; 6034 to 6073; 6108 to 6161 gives 0.00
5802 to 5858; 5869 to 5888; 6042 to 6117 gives 0.35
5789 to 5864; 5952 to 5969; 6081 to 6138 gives 0.19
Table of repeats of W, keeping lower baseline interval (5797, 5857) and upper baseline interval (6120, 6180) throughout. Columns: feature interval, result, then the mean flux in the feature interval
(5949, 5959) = 0.15 mag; 8.08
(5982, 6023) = 0.06 mag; 8.74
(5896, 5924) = 0.40 mag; 6.48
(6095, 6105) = -0.05 mag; 9.45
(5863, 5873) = 0.18 mag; 8.02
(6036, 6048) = -0.04 mag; 9.5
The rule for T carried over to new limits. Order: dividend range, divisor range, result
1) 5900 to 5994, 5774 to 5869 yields 0.87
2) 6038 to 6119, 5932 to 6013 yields 1.23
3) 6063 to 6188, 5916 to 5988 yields 1.25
